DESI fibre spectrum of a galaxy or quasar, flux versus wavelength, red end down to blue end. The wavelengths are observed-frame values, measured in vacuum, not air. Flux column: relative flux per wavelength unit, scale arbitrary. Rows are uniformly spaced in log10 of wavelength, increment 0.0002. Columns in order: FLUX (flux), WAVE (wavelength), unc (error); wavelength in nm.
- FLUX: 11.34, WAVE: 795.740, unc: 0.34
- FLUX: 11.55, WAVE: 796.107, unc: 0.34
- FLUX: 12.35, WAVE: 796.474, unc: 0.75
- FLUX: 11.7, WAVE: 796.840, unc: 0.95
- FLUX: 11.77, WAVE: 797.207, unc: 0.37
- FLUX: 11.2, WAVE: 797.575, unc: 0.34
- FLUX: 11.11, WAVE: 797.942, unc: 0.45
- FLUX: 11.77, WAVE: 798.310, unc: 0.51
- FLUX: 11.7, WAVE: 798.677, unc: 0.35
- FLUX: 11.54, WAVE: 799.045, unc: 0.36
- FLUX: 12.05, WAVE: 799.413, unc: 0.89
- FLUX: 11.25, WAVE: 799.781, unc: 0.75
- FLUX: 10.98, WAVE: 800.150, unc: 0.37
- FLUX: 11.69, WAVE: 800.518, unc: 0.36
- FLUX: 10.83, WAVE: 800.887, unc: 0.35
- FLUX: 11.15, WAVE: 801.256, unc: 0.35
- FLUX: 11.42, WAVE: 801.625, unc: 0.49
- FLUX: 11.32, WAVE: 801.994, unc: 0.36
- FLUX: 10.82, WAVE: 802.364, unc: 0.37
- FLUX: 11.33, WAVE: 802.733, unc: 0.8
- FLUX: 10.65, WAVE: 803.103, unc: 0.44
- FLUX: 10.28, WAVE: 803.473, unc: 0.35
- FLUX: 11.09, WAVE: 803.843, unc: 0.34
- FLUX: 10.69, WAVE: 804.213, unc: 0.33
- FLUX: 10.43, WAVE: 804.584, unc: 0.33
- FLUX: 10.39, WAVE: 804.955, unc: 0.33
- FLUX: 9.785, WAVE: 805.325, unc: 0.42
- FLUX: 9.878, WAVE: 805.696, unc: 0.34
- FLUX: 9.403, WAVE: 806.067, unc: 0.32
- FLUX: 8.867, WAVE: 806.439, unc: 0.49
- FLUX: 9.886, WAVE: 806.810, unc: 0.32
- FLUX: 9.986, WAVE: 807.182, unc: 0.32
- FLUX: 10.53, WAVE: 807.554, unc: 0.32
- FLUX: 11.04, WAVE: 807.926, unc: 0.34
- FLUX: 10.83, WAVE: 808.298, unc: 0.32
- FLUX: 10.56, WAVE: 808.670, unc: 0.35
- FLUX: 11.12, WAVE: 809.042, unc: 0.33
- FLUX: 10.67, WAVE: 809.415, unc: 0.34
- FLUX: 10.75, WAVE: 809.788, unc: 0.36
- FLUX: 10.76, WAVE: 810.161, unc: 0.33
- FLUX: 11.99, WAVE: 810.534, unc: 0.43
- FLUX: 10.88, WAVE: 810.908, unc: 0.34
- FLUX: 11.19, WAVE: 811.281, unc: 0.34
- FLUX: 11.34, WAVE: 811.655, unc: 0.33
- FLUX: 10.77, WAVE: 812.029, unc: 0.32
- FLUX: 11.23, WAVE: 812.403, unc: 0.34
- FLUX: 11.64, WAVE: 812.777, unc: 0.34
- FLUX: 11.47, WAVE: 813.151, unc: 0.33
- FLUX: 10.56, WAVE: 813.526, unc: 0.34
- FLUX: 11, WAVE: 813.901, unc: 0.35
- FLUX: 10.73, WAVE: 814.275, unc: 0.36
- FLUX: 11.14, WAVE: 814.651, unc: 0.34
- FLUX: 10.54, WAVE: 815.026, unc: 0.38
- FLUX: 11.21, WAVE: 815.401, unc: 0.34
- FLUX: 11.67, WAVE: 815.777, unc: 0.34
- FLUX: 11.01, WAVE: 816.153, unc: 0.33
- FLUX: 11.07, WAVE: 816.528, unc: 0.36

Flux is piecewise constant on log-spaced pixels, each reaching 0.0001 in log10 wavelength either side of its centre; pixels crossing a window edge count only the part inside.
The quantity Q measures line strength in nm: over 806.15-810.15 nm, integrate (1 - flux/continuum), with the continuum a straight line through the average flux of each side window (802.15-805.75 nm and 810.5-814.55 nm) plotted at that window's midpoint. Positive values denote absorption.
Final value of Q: 0.159 nm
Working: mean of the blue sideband 10.6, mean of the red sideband 11.1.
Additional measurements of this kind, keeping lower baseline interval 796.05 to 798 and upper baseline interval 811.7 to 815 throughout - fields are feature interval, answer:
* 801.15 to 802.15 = 0.02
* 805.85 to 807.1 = 0.21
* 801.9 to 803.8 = 0.09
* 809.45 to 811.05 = 0.02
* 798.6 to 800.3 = 0.01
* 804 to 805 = 0.07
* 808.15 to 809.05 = 0.04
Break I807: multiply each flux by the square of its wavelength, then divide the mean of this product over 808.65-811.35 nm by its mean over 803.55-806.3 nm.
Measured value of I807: 1.09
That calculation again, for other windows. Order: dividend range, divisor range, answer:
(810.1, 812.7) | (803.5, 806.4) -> 1.12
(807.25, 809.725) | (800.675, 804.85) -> 1.00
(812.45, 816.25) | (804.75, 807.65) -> 1.15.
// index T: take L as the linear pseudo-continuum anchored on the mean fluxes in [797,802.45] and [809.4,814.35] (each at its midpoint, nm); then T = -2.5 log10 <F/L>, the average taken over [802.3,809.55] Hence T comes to 0.08 mag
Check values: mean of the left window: 11.4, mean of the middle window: 10.4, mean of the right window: 11.1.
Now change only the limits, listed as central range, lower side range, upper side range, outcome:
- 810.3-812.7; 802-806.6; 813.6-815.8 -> -0.05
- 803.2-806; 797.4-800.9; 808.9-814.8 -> 0.10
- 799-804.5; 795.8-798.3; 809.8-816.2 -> 0.03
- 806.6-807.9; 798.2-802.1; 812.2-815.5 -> 0.10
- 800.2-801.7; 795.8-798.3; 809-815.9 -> 0.02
